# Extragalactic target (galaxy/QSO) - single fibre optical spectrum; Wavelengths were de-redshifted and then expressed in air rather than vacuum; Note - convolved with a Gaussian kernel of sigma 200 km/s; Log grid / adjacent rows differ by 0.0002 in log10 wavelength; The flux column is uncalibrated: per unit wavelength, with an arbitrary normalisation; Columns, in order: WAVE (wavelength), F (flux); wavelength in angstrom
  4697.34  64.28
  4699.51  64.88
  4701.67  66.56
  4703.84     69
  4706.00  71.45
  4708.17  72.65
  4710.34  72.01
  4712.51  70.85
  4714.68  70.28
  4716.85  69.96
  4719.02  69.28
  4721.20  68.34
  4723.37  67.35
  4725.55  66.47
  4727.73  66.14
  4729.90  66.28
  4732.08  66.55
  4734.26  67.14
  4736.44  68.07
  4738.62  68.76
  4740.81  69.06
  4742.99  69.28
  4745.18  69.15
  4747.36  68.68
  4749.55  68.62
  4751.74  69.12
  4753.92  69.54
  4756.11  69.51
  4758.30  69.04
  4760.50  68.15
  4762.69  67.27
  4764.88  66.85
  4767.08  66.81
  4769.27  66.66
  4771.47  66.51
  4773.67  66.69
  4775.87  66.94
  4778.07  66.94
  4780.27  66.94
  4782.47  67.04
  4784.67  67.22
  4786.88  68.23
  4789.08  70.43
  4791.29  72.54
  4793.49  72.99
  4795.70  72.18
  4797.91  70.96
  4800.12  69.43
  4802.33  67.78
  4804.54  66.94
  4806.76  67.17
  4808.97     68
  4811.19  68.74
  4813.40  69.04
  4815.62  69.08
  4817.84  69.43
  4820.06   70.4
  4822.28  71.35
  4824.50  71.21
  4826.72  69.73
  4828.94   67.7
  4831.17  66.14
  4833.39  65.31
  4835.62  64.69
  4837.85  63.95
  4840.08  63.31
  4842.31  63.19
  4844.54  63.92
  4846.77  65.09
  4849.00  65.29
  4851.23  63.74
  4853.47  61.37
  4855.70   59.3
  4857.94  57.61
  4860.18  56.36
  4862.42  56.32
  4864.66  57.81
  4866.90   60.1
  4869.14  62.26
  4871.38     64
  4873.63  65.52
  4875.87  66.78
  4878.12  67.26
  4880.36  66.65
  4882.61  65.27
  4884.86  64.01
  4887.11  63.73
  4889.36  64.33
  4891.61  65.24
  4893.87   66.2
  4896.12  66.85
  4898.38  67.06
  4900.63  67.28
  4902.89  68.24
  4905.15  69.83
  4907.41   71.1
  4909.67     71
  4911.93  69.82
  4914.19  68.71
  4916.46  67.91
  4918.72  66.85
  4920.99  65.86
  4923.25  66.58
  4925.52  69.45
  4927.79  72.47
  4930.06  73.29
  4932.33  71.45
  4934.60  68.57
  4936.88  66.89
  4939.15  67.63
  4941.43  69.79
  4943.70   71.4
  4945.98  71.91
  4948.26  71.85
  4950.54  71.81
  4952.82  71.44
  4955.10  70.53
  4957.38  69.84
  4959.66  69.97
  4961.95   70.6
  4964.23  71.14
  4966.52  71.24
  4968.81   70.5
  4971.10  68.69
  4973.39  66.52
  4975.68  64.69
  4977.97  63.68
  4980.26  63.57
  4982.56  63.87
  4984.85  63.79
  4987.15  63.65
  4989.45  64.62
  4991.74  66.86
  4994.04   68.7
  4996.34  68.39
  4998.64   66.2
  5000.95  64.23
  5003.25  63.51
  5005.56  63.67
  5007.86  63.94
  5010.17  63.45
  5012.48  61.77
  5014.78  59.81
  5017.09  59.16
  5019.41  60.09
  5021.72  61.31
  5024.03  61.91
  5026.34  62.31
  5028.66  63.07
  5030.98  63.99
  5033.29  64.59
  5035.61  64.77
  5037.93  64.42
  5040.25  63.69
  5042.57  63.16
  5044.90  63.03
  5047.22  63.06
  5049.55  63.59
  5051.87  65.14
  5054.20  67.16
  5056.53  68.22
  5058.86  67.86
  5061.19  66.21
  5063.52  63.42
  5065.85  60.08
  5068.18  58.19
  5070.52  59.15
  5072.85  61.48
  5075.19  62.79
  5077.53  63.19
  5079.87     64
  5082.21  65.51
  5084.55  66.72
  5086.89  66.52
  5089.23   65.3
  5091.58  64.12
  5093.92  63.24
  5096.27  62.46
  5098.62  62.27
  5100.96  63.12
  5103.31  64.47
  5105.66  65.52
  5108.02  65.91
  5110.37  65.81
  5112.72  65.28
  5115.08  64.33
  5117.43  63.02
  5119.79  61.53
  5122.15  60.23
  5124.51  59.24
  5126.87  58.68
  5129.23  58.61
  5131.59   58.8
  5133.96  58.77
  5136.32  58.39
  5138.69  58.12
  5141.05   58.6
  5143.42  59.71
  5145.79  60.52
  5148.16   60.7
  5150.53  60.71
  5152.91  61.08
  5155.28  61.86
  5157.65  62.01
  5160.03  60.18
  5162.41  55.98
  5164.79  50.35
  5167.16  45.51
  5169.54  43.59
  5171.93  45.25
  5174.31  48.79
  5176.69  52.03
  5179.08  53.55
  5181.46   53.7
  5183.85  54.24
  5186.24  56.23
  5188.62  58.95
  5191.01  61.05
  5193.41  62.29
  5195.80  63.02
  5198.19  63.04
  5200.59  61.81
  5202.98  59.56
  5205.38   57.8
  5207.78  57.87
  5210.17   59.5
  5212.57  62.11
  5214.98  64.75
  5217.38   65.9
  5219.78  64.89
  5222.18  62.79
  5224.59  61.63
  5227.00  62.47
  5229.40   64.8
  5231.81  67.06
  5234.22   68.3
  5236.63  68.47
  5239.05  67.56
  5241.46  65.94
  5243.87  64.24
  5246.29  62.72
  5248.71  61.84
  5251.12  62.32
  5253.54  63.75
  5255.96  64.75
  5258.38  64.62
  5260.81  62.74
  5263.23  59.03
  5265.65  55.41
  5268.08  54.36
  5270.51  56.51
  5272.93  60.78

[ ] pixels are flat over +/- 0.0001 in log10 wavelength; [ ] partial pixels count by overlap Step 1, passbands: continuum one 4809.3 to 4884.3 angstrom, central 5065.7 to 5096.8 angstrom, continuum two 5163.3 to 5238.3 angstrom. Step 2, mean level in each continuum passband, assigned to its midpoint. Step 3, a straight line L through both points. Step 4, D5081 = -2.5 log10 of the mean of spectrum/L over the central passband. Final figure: -0.04 mag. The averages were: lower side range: 64.8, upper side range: 58.8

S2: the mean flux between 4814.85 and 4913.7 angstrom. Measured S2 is 65.3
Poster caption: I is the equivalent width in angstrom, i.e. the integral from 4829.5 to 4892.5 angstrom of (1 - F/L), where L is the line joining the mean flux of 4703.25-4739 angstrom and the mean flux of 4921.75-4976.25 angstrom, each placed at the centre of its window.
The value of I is 5.74 angstrom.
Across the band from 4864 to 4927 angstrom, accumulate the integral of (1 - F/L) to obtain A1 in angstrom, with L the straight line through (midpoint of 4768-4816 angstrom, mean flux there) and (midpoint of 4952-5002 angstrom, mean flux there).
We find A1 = 1.4 angstrom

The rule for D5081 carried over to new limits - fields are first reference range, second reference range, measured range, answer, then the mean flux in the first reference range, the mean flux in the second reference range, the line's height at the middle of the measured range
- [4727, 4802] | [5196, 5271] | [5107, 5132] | 0.03 mag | 68.4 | 62.6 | 64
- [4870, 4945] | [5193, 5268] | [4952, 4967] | -0.06 mag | 67.8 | 62.9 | 67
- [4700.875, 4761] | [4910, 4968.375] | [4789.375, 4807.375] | -0.01 mag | 68.8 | 69.9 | 69.2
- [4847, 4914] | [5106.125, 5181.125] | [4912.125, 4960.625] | -0.11 mag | 64.6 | 58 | 63.2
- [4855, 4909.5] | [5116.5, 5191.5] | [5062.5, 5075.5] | -0.03 mag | 64.3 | 56.8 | 59.1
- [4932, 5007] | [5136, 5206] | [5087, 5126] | -0.05 mag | 67.9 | 56.9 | 60.4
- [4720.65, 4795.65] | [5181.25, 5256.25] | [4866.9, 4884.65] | 0.03 mag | 68.2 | 62.5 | 66.7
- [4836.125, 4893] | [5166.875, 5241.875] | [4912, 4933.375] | -0.11 mag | 62.9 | 59.6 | 62.4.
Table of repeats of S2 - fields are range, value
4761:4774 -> 66.9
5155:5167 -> 56.7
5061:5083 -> 62.2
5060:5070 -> 61.8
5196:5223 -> 61.9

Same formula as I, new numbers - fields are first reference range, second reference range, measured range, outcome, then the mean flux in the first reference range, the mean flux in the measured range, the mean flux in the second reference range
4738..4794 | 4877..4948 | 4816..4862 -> 2.3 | 68.4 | 64.9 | 68.2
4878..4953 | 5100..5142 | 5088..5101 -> -0.2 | 68.4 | 63.5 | 61.6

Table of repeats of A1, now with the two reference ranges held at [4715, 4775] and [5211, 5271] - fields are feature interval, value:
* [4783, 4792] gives -0.2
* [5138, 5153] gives 1.0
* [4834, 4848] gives 0.6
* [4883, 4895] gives 0.3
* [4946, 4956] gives -0.8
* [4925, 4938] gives -0.8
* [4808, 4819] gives -0.3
